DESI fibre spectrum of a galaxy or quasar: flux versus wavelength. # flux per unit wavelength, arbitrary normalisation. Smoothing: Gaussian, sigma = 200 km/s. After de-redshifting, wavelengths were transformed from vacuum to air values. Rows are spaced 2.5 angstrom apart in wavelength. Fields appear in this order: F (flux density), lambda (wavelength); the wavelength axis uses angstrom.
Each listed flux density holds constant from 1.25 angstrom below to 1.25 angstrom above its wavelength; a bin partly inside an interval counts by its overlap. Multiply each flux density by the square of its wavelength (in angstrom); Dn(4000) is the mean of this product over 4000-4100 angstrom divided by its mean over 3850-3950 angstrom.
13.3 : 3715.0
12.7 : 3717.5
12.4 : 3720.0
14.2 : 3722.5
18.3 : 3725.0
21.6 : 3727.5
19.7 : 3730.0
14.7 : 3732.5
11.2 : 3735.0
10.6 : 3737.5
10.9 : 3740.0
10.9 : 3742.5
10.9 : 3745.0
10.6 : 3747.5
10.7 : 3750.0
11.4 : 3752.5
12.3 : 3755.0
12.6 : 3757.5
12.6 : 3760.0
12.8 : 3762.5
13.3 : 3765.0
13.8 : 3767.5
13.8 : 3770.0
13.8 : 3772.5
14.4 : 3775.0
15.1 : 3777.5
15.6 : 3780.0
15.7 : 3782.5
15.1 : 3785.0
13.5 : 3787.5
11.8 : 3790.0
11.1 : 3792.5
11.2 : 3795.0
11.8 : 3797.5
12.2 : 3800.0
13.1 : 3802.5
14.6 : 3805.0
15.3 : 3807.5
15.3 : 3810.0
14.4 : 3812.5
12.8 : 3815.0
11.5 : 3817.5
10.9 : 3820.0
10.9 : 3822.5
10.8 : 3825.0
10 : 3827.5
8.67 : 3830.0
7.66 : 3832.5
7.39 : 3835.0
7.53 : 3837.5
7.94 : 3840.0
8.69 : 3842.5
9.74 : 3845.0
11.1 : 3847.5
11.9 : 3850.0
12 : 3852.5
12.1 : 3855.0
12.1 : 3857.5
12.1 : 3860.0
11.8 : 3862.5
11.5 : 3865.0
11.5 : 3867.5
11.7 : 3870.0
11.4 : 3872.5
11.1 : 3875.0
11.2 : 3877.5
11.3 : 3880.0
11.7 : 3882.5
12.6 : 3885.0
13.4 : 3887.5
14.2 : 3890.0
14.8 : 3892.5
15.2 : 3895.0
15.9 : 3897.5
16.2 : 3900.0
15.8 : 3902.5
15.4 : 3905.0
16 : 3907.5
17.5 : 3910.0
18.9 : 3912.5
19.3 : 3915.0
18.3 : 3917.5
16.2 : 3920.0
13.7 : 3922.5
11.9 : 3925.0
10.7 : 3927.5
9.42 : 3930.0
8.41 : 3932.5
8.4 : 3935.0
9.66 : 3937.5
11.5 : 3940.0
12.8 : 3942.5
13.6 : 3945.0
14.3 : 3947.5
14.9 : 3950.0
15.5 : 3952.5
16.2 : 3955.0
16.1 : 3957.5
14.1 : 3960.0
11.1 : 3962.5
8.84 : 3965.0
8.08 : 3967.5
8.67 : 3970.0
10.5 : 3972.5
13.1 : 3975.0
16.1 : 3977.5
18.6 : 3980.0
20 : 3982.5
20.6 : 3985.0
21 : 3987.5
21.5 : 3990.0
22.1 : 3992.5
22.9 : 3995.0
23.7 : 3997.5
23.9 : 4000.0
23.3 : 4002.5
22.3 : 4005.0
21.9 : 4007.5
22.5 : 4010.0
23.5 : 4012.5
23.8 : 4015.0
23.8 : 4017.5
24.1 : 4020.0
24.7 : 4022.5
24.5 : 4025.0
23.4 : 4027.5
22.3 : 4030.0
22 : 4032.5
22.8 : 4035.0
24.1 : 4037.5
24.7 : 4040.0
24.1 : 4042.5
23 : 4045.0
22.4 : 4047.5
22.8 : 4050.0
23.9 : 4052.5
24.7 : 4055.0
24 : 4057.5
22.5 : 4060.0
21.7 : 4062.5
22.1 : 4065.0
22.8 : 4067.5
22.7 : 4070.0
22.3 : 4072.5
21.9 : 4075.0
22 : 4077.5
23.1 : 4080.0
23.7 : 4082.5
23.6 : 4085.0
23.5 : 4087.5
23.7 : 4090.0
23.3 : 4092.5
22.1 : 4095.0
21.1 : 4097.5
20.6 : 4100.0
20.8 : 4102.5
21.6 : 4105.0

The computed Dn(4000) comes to 1.88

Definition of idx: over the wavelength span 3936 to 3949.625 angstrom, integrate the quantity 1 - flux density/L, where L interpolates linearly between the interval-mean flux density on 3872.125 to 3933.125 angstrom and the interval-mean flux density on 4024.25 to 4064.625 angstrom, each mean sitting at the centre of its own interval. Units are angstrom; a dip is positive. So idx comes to 3.5 angstrom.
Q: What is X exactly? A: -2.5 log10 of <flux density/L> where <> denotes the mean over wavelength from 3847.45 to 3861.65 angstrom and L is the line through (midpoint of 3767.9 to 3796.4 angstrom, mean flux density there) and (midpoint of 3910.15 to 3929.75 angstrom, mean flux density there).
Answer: 0.217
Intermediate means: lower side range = 13.7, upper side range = 15.4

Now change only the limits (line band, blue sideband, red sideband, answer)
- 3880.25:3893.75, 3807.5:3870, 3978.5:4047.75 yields 0.08 mag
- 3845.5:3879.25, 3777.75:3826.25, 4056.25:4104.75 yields 0.29 mag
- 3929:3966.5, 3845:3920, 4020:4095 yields 0.37 mag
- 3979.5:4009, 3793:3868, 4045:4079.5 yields -0.13 mag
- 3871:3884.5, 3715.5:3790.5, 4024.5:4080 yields 0.46 mag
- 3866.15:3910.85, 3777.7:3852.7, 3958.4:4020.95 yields 0.08 mag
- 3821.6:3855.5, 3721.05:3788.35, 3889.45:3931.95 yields 0.44 mag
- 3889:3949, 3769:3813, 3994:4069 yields 0.31 mag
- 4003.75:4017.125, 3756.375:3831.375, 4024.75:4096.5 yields -0.08 mag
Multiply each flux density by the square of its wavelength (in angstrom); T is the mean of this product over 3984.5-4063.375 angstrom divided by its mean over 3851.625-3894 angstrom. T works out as 2.05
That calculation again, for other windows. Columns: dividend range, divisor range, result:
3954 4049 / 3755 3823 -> 1.68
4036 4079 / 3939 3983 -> 1.80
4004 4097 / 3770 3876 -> 2.18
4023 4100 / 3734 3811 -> 2.08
